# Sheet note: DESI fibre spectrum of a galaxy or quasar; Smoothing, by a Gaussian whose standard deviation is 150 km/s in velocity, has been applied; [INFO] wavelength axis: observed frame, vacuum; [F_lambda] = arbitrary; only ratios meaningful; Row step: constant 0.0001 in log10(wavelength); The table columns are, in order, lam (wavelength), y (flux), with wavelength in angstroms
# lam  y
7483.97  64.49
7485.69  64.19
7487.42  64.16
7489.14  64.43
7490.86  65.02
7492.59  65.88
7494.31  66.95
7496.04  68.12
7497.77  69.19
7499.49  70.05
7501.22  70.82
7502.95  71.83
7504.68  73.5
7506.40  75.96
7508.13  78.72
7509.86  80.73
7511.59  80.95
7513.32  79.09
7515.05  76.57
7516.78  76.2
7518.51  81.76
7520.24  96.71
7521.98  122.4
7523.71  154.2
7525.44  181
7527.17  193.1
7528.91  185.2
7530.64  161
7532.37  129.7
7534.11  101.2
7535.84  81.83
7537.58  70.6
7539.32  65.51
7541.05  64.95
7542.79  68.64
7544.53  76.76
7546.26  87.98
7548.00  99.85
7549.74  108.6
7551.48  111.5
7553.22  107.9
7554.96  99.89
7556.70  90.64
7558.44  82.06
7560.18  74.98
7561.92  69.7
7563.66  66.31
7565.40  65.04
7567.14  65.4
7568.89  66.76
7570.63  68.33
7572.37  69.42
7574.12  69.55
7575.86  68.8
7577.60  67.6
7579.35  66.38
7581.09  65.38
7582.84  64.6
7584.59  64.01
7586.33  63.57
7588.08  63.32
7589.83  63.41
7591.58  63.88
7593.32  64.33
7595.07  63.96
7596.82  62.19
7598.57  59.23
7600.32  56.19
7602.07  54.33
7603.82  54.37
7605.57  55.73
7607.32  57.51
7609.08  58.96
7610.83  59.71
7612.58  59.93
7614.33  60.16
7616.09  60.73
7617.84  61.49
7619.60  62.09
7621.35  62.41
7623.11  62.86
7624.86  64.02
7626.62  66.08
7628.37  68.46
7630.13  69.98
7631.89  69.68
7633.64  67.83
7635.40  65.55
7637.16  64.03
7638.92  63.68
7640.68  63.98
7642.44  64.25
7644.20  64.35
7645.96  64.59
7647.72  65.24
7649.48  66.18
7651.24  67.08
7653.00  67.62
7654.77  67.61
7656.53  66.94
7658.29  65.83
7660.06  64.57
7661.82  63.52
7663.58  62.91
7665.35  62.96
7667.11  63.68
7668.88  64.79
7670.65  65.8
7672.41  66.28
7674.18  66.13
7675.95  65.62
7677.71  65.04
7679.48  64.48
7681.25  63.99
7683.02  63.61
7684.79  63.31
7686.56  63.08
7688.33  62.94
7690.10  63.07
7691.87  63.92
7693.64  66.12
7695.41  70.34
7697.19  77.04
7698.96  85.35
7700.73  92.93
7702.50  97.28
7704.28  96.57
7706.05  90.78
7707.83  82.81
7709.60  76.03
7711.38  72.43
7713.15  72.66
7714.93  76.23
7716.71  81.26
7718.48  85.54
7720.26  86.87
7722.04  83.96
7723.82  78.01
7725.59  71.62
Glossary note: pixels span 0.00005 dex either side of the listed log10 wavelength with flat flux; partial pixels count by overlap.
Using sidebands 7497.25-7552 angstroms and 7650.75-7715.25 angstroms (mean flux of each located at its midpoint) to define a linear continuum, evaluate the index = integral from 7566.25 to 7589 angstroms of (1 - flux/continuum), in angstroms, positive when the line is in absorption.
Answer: 5.80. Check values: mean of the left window 98.4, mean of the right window 70.6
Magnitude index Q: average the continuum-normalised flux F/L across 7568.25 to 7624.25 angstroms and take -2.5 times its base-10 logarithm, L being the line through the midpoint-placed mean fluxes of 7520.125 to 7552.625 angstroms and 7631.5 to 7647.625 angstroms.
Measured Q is 0.34 mag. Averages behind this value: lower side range 114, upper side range 65.2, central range 62.5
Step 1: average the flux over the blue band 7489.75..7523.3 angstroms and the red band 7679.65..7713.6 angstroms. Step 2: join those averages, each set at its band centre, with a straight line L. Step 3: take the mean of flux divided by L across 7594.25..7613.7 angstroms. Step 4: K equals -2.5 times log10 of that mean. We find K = 0.294 mag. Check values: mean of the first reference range 78.3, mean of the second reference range 74.8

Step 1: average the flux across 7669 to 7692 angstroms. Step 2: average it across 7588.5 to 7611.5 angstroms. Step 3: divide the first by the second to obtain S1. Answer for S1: 1.08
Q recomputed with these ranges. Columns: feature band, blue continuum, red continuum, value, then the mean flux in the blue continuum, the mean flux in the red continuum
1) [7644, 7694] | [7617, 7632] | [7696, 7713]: 0.17 mag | 65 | 84.9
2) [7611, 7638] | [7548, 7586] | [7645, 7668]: 0.08 mag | 77.1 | 65.3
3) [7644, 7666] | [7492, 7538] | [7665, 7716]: 0.18 mag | 99.2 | 72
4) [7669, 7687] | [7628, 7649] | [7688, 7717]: 0.14 mag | 65.9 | 78.3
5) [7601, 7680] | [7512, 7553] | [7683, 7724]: 0.35 mag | 107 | 77.4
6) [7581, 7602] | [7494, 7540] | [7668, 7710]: 0.37 mag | 99.2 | 72.4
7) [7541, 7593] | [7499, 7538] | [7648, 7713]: 0.25 mag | 105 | 70.2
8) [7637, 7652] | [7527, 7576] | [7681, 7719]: 0.25 mag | 91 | 75.9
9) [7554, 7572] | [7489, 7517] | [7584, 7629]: -0.14 mag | 72.7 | 61.2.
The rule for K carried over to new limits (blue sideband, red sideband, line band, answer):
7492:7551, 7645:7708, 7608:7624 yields 0.29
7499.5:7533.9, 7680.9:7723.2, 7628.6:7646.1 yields 0.31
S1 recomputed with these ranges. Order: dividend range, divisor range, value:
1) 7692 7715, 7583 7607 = 1.33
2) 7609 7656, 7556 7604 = 0.97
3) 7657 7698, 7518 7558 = 0.59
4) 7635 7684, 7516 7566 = 0.63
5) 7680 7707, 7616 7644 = 1.15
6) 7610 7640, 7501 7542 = 0.62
